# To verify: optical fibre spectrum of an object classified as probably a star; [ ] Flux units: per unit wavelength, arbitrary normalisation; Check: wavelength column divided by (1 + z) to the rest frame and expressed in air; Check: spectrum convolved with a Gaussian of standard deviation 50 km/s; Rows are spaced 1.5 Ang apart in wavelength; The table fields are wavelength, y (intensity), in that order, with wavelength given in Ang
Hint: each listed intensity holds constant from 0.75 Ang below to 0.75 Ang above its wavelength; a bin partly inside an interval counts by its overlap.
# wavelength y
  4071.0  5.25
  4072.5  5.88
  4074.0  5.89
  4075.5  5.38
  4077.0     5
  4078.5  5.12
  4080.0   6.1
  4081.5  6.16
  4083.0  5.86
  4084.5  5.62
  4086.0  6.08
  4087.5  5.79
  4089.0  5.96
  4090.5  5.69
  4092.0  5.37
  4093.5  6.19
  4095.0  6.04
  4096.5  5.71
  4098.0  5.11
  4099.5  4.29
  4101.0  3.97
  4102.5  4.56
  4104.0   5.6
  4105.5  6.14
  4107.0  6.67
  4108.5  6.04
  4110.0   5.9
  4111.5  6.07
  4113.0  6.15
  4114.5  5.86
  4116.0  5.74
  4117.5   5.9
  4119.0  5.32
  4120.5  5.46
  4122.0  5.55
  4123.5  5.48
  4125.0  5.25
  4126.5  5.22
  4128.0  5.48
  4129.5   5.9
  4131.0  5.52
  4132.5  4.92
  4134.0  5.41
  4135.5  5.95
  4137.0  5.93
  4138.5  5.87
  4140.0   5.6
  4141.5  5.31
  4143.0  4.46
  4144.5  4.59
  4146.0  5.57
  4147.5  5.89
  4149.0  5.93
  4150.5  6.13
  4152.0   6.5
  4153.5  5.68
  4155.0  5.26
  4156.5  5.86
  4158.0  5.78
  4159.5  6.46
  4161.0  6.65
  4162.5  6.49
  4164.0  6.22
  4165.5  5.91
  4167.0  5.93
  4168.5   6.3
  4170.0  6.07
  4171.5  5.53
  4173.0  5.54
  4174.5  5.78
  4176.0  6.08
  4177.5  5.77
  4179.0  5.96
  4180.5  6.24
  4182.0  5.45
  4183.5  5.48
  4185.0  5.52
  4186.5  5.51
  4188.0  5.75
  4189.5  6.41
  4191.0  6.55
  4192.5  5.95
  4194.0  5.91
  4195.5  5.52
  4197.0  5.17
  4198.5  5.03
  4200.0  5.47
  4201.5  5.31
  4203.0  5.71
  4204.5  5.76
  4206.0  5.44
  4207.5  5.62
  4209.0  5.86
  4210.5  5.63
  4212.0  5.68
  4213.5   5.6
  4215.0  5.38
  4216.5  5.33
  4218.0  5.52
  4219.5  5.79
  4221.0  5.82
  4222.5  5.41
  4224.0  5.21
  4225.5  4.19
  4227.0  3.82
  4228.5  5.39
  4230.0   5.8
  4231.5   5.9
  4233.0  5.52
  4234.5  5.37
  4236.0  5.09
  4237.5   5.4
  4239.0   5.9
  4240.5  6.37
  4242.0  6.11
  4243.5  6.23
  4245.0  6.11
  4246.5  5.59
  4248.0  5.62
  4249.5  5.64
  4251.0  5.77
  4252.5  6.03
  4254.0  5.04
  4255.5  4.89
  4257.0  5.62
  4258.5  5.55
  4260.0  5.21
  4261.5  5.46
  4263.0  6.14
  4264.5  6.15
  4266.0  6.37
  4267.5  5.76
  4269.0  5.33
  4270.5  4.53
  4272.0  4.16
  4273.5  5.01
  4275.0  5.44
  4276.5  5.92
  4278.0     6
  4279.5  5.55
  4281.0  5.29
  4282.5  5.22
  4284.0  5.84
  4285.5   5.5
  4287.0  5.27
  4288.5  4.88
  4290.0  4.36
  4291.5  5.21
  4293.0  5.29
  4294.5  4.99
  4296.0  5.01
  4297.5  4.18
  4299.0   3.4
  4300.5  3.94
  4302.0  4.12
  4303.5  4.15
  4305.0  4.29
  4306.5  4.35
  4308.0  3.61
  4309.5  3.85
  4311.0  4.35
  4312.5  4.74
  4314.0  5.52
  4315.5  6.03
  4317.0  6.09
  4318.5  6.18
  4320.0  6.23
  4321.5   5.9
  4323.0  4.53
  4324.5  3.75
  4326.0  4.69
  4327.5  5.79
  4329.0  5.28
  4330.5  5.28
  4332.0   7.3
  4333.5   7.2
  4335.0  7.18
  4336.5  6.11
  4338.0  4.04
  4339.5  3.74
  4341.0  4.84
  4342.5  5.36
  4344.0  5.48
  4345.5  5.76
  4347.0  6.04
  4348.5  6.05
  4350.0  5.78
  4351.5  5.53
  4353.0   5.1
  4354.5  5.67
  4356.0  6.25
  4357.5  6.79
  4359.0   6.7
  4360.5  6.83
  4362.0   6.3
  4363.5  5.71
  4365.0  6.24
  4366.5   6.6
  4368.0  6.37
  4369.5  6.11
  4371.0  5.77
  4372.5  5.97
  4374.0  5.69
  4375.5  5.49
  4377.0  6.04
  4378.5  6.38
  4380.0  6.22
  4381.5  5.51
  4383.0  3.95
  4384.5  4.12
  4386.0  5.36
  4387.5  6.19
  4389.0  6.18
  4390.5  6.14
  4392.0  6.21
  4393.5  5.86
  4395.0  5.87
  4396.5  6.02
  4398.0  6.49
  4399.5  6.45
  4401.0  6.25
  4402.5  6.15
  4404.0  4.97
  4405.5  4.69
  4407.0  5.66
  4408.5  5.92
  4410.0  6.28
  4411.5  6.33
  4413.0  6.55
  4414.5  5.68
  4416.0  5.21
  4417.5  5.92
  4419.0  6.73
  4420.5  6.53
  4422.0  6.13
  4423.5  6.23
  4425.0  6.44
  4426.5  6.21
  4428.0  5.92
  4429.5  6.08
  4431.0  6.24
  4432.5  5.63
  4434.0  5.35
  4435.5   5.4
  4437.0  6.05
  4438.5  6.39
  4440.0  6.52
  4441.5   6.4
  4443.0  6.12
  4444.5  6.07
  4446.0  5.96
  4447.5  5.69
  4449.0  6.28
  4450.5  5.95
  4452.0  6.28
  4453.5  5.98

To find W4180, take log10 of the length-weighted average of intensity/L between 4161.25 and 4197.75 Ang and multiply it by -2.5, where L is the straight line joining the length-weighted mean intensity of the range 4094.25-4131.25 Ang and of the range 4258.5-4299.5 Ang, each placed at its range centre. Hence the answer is -0.09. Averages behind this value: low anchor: 5.56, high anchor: 5.26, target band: 5.89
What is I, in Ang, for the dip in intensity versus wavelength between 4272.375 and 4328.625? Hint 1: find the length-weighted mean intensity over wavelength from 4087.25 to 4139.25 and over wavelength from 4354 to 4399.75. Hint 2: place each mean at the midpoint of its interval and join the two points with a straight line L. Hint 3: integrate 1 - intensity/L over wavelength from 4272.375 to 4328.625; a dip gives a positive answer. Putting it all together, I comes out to 8.5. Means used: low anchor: 5.6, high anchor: 5.98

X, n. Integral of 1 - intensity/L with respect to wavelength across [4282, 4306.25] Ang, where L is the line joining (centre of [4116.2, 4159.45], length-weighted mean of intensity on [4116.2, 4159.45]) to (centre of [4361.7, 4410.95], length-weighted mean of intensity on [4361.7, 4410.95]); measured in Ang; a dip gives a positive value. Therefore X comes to 4.4 Ang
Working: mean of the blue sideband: 5.58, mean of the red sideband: 5.85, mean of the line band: 4.72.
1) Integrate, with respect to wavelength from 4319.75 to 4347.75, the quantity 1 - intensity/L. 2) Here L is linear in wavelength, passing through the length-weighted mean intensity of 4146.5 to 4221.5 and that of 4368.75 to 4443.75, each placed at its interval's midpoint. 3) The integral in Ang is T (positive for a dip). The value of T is 1.88 Ang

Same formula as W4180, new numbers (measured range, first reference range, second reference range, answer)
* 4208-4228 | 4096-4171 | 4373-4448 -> 0.081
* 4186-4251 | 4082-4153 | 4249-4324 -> -0.051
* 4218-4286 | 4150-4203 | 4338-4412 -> 0.062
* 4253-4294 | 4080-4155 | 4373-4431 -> 0.078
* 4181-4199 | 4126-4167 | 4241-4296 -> -0.013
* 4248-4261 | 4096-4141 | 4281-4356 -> -0.037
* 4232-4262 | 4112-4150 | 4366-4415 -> 0.010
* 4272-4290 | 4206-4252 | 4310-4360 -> 0.047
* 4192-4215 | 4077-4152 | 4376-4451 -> 0.026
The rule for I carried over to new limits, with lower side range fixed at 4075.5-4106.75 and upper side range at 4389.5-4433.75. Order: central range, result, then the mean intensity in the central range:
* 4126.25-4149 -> 0.6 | 5.46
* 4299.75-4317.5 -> 3.9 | 4.57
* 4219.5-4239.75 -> 1.5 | 5.31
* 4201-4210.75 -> 0.1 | 5.63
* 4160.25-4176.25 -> -1.1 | 6.04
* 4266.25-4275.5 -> 1.1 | 5.1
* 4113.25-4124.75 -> -0.1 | 5.62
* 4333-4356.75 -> 1.2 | 5.62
